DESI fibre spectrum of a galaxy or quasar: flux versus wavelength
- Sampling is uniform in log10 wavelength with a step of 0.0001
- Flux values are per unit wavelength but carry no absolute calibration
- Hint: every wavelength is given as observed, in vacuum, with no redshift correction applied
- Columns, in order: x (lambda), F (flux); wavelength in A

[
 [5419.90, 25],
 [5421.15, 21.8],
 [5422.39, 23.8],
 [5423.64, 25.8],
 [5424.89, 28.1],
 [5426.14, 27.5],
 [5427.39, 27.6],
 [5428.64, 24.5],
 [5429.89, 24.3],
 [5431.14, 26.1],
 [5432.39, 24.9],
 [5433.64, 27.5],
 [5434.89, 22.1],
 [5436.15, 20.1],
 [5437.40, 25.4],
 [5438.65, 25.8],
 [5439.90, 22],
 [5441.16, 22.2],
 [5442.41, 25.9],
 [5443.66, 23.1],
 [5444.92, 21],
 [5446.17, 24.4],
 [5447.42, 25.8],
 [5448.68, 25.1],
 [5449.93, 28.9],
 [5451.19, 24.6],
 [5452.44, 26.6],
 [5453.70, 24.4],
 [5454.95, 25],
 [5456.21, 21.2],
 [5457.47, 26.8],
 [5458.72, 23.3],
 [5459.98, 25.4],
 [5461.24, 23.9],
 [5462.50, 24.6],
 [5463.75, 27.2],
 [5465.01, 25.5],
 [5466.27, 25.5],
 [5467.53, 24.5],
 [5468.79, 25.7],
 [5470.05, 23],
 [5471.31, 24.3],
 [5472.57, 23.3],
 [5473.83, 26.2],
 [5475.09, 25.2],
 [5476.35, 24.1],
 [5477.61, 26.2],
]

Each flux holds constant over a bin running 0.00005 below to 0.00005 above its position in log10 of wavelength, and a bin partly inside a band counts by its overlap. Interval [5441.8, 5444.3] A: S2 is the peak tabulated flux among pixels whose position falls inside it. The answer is 25.9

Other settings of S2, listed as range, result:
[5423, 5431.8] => 28.1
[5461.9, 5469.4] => 27.2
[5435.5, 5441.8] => 25.8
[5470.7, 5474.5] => 26.2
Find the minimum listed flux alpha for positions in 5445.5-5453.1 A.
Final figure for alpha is 24.4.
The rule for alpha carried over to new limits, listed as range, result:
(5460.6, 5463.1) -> 23.9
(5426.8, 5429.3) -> 24.5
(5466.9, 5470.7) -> 23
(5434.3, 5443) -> 20.1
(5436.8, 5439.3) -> 25.4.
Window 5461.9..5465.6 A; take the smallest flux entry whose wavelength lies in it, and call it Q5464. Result 24.6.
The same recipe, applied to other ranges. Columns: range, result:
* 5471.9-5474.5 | 23.3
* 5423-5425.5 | 25.8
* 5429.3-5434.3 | 24.3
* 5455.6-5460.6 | 21.2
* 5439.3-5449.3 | 21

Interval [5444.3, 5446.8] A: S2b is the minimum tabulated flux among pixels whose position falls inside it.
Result 21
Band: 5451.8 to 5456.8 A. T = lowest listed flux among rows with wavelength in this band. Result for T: 21.2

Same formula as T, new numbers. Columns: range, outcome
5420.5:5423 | 21.8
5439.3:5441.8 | 22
